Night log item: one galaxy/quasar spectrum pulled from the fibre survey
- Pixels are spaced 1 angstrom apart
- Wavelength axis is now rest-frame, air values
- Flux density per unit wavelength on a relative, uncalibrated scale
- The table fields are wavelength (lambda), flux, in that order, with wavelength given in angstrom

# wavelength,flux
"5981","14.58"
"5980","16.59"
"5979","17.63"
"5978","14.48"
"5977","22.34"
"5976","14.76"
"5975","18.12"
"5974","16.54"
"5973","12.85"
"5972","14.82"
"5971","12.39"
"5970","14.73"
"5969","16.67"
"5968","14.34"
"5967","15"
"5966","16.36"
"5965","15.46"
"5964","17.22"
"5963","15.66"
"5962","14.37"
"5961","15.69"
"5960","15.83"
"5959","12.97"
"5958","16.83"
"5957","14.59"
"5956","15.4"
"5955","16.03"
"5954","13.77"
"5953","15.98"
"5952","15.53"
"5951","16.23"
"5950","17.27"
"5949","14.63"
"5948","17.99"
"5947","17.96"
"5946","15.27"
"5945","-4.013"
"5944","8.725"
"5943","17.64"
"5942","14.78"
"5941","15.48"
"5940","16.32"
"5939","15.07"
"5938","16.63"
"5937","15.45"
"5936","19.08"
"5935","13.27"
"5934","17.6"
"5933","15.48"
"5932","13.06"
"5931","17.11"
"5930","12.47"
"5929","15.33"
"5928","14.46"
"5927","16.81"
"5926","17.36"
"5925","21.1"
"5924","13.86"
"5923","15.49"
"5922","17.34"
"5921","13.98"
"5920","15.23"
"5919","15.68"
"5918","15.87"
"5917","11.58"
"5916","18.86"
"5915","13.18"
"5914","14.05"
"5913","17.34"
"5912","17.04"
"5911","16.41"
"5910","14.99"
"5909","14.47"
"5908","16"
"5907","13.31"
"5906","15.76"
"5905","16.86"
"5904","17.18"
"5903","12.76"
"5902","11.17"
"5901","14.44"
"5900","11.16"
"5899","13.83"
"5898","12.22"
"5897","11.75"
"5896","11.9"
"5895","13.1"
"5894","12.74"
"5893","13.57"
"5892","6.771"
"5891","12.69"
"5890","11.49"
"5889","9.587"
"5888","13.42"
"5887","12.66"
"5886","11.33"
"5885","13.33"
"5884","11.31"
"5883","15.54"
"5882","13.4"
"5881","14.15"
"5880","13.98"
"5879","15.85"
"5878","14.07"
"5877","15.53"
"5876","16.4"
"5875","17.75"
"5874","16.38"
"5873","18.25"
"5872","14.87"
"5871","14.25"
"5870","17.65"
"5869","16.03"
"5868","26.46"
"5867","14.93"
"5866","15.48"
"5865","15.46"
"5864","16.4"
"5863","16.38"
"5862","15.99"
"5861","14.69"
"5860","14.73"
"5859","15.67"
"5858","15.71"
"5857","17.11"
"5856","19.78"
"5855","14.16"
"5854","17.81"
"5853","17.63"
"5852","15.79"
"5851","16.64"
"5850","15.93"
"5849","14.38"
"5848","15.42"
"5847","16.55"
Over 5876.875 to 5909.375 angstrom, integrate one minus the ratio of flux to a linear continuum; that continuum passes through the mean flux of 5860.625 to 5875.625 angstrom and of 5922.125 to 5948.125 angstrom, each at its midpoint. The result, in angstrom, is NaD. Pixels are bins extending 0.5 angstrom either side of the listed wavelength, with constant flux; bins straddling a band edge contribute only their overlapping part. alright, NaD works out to 5.8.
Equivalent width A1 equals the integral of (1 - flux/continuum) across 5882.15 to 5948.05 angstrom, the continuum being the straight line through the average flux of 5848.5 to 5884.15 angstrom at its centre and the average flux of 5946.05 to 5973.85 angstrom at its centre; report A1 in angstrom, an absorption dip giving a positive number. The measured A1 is 6.2 angstrom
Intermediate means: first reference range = 16.1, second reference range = 15.4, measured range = 14.2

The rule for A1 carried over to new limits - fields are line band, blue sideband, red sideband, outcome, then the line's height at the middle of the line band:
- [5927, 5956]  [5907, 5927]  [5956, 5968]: 1.32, 15.6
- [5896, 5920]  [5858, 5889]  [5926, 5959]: 0.91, 15.1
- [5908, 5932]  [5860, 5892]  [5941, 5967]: -1.29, 14.8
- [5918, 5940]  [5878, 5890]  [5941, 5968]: -2.59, 14.2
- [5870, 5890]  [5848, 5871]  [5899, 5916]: 1.88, 15.8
